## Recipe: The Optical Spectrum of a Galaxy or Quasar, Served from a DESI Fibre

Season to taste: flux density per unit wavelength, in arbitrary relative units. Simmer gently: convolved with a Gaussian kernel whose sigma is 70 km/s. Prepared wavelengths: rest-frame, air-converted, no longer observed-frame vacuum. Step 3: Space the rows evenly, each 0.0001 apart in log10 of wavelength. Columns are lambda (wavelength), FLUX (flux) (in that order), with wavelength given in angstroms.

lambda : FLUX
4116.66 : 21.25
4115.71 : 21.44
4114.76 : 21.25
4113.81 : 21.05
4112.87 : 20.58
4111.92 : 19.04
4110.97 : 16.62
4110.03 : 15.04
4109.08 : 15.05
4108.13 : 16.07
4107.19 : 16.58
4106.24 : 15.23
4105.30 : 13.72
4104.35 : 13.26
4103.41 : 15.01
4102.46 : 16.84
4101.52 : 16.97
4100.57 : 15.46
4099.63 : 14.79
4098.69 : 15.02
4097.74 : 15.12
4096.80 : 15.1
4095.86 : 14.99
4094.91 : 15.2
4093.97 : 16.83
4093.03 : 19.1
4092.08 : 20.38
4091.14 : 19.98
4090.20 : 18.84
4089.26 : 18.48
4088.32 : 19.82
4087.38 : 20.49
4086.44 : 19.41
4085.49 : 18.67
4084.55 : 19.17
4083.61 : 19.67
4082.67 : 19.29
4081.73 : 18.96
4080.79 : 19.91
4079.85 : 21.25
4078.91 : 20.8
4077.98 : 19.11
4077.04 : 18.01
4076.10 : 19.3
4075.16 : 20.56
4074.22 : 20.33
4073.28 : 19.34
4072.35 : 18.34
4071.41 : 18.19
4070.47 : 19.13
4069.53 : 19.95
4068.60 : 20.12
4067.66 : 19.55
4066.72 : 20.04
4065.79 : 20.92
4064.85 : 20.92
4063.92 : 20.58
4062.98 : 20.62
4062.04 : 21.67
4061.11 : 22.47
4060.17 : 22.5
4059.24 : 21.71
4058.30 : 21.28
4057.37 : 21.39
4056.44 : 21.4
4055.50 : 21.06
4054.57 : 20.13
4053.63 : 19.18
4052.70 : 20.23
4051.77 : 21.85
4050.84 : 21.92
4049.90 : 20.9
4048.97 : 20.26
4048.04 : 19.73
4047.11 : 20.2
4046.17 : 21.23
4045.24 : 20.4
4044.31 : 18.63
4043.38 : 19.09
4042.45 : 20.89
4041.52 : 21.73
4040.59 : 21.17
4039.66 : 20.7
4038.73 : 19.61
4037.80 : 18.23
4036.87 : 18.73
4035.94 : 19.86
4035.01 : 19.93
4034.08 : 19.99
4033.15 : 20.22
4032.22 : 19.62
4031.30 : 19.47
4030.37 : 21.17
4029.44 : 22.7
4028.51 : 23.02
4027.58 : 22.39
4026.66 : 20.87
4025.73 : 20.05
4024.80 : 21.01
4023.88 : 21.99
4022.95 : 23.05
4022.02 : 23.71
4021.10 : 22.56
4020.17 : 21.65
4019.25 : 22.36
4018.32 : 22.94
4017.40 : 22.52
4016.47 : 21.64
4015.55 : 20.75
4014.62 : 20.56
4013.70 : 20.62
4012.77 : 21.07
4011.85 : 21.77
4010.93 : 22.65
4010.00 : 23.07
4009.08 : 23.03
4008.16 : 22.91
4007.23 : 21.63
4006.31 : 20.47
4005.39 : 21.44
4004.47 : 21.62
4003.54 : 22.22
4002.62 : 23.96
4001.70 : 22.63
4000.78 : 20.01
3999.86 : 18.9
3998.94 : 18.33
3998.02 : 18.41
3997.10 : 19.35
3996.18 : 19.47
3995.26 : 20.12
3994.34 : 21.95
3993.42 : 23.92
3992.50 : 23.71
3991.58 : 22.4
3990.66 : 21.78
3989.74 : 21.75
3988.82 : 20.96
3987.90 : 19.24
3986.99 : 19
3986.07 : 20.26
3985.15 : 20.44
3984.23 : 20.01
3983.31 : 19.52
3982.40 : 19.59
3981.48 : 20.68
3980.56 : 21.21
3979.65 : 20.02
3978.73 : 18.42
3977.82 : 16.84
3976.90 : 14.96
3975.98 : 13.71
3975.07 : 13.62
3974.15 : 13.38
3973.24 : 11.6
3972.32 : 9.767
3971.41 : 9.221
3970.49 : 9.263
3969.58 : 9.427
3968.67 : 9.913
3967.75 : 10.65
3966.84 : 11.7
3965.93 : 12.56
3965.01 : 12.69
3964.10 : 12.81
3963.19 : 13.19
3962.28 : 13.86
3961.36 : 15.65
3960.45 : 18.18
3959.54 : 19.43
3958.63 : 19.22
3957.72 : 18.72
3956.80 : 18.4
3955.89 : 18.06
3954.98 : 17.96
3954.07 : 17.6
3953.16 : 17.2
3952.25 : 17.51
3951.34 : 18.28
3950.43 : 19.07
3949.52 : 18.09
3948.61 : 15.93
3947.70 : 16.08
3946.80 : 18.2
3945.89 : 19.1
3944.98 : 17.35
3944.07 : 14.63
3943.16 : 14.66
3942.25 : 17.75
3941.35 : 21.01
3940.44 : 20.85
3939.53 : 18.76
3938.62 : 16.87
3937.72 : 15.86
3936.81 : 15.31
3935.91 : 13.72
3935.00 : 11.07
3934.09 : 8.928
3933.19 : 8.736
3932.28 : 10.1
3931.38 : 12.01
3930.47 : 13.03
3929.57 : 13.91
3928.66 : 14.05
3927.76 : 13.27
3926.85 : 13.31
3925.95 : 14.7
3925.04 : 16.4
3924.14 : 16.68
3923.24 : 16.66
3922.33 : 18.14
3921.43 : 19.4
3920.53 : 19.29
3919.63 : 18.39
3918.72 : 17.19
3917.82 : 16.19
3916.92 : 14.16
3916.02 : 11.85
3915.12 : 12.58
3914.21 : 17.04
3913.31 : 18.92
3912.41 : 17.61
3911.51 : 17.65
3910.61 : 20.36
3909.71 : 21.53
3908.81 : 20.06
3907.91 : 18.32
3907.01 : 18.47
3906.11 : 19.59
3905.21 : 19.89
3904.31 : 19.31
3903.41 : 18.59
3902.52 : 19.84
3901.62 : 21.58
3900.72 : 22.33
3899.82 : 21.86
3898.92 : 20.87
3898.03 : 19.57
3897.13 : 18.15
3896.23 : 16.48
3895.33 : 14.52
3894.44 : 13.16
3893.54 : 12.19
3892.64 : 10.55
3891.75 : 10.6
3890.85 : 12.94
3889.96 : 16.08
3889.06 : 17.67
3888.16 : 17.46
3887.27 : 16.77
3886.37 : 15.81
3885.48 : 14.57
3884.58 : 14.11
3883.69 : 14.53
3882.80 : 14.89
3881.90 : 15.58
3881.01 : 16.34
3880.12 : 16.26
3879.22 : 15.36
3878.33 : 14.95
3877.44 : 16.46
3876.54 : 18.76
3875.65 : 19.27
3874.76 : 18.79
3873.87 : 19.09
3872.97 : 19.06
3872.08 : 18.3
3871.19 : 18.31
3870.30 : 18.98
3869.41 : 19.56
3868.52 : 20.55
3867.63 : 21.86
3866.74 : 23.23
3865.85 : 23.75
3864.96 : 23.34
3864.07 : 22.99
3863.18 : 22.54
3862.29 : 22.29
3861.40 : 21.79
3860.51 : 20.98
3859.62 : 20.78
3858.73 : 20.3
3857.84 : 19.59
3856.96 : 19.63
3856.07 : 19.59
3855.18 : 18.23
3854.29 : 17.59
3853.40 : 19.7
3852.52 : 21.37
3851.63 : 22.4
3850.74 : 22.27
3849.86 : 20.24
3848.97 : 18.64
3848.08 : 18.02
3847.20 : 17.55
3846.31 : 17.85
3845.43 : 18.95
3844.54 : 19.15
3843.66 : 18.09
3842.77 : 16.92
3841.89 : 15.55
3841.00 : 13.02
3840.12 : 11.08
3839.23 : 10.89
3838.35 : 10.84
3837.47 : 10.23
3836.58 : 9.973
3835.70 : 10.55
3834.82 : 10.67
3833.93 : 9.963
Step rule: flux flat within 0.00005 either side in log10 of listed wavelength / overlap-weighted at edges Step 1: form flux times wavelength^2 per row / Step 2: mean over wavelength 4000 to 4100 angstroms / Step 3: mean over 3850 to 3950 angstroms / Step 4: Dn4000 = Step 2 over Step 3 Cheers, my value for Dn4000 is 1.26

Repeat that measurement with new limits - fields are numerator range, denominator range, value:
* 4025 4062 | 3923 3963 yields 1.36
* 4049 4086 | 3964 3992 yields 1.32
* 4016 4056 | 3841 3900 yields 1.25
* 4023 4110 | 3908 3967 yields 1.27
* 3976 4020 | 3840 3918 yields 1.22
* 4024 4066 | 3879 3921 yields 1.31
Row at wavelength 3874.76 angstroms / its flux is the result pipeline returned 18.79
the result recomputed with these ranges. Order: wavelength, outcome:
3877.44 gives 16.46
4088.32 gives 19.82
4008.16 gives 22.91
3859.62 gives 20.78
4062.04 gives 21.67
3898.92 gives 20.87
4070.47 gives 19.13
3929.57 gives 13.91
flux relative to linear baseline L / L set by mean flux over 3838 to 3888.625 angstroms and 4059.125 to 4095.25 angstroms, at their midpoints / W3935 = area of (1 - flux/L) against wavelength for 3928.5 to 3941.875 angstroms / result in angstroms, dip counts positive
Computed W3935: 3.2 angstroms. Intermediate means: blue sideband 18.3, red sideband 19.7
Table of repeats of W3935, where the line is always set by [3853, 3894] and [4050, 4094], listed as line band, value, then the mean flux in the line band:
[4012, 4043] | -2.3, 21.1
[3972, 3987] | 1.5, 17.2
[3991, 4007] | -1.5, 21.1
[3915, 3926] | 1.2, 16.5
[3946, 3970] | 3.9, 15.8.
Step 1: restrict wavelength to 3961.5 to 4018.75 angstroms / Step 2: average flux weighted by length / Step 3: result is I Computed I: 18.5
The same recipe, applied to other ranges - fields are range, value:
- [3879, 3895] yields 14.7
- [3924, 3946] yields 14.8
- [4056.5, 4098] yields 19.5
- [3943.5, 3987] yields 16.1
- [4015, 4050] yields 20.9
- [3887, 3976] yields 15.9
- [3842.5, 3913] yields 18.5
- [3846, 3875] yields 20.3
